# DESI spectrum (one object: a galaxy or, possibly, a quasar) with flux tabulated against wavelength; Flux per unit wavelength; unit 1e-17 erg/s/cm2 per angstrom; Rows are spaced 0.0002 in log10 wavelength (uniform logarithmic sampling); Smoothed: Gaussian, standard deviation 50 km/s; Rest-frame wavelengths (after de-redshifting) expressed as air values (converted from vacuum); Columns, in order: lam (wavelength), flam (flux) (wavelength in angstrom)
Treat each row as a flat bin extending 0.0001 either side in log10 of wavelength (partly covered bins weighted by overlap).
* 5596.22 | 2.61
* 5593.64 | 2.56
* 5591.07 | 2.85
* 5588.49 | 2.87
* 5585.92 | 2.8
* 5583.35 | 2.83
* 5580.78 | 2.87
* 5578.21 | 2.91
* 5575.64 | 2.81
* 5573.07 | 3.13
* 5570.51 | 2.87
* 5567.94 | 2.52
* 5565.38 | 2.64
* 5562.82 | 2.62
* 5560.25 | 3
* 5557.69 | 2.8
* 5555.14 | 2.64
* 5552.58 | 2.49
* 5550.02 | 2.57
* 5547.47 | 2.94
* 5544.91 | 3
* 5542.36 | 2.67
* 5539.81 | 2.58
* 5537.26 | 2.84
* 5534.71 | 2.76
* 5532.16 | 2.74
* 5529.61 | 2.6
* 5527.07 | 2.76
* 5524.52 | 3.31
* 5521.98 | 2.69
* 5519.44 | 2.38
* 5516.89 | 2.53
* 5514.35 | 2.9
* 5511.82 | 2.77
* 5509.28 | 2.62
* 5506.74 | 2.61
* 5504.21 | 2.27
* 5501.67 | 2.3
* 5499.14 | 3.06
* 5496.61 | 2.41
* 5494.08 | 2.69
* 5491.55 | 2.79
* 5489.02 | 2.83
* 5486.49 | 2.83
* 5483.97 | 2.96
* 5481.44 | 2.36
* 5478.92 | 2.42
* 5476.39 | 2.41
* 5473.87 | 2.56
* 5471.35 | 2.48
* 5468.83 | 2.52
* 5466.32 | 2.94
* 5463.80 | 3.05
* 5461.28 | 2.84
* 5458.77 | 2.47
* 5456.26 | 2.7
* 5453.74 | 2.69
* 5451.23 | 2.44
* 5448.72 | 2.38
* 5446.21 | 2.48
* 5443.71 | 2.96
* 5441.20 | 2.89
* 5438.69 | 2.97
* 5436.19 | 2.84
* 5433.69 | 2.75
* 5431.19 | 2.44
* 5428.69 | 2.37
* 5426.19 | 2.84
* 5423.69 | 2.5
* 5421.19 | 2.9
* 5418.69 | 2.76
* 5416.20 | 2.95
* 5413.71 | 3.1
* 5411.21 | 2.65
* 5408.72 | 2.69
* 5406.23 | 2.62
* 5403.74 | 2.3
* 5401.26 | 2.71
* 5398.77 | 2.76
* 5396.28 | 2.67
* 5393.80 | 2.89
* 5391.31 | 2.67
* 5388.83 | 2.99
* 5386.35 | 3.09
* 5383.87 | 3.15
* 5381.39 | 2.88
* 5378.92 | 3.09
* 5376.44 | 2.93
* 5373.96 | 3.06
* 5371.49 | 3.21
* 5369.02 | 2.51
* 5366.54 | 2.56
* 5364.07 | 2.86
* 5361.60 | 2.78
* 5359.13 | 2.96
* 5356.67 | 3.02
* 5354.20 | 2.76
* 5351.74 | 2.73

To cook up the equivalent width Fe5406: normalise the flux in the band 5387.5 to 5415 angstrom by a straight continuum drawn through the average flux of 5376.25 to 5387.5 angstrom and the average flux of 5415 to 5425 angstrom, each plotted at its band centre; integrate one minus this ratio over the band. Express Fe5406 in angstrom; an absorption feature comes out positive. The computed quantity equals 1.6 angstrom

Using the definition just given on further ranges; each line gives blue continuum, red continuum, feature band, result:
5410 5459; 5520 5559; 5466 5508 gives 1.9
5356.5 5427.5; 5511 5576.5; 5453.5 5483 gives 1.8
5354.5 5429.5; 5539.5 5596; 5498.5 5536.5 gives 1.4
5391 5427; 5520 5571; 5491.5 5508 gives 1.0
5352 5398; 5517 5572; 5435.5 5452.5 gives 0.7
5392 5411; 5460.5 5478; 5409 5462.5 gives -0.8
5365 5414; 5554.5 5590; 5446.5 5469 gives 1.2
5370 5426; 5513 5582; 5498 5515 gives 0.9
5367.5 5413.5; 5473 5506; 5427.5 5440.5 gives 0.2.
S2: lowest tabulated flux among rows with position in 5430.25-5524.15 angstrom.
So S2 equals 2.27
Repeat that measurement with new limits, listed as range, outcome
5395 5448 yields 2.3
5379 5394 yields 2.67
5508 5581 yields 2.38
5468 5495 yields 2.36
